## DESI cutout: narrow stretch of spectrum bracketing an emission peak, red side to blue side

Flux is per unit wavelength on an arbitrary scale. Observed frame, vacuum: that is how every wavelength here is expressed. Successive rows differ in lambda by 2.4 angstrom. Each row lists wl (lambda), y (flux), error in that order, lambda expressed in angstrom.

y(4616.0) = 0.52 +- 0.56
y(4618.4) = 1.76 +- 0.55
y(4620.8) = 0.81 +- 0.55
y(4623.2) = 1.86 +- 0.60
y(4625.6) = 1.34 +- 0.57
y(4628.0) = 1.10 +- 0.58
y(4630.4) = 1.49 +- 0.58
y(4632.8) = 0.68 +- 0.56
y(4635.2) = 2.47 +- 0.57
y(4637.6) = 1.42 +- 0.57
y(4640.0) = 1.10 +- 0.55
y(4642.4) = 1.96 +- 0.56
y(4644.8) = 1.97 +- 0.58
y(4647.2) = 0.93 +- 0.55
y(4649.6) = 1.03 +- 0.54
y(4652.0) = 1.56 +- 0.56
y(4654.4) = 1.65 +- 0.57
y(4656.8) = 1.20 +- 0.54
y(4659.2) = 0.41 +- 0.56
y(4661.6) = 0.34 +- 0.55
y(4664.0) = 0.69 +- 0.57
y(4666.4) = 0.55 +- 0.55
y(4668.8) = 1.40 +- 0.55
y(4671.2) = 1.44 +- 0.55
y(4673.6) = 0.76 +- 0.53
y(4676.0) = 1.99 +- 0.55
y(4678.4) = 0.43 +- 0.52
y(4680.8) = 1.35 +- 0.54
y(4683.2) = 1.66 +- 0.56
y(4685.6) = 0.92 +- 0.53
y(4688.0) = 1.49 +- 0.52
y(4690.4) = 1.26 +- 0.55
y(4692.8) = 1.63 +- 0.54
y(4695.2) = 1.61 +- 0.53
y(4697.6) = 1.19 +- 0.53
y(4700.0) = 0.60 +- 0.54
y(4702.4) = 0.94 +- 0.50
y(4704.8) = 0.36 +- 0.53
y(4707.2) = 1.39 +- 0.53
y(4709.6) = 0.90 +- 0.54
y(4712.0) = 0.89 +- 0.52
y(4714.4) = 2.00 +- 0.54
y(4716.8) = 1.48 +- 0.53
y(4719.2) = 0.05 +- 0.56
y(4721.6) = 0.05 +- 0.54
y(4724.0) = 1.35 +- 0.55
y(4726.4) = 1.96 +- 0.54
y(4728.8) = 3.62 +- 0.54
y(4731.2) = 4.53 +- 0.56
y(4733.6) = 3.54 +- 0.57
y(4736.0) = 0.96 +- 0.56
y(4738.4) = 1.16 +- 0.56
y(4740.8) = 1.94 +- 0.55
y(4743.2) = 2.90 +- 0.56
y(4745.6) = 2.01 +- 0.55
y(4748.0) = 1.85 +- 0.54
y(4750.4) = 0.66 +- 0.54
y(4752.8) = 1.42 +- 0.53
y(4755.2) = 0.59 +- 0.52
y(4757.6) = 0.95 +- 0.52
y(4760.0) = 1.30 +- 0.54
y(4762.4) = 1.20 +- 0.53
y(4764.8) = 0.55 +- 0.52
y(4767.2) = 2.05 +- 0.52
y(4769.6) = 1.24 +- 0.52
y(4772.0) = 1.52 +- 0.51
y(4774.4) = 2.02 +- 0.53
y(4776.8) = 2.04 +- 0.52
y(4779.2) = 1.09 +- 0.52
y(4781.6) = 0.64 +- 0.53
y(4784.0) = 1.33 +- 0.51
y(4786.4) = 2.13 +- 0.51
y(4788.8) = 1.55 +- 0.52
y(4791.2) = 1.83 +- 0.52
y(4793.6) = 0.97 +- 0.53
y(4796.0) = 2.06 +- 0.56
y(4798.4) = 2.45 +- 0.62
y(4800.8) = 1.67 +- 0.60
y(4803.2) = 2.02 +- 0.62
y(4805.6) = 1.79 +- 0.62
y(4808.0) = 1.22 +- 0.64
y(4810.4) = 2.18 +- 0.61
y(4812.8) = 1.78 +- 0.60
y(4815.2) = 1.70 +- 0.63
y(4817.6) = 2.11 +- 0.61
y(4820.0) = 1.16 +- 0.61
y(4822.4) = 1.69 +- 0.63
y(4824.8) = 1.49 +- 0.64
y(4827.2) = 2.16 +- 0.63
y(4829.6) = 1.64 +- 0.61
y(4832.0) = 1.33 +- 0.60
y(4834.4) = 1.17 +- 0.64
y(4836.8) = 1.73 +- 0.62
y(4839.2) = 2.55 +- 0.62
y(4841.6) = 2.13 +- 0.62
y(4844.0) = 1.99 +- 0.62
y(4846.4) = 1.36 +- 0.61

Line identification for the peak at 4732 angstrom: [O II] 3727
